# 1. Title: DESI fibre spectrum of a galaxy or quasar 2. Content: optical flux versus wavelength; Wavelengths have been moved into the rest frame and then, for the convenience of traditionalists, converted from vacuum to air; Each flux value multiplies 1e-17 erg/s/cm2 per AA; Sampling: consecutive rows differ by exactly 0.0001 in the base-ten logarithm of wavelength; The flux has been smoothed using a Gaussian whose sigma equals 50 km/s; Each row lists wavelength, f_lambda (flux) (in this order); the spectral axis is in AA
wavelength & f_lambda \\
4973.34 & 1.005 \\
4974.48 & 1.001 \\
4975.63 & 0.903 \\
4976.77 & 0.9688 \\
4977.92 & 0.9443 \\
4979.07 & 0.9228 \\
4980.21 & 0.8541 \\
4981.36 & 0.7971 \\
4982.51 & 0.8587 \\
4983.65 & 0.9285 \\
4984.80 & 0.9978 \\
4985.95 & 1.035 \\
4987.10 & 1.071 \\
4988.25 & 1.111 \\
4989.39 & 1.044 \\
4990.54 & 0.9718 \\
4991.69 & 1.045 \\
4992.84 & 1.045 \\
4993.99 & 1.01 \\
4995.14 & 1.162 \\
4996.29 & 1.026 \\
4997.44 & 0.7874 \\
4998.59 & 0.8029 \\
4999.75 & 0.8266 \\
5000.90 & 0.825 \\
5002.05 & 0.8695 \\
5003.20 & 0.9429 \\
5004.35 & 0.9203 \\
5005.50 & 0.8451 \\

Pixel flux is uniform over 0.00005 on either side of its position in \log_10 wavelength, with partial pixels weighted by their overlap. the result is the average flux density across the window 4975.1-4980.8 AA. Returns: 0.919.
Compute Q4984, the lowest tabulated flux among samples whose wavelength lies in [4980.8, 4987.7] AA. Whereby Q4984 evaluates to 0.7971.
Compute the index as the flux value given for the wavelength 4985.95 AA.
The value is 1.035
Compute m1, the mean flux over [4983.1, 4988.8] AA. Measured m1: 1.03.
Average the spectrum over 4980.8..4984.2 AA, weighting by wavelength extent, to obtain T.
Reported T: 0.862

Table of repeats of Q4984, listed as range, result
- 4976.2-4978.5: 0.9443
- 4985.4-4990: 1.035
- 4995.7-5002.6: 0.7874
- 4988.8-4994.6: 0.9718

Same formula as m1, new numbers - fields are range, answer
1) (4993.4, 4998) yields 0.997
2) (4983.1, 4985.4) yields 0.962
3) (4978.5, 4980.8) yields 0.889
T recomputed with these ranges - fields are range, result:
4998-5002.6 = 0.83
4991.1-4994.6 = 1.03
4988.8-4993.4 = 1.03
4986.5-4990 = 1.08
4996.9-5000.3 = 0.804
